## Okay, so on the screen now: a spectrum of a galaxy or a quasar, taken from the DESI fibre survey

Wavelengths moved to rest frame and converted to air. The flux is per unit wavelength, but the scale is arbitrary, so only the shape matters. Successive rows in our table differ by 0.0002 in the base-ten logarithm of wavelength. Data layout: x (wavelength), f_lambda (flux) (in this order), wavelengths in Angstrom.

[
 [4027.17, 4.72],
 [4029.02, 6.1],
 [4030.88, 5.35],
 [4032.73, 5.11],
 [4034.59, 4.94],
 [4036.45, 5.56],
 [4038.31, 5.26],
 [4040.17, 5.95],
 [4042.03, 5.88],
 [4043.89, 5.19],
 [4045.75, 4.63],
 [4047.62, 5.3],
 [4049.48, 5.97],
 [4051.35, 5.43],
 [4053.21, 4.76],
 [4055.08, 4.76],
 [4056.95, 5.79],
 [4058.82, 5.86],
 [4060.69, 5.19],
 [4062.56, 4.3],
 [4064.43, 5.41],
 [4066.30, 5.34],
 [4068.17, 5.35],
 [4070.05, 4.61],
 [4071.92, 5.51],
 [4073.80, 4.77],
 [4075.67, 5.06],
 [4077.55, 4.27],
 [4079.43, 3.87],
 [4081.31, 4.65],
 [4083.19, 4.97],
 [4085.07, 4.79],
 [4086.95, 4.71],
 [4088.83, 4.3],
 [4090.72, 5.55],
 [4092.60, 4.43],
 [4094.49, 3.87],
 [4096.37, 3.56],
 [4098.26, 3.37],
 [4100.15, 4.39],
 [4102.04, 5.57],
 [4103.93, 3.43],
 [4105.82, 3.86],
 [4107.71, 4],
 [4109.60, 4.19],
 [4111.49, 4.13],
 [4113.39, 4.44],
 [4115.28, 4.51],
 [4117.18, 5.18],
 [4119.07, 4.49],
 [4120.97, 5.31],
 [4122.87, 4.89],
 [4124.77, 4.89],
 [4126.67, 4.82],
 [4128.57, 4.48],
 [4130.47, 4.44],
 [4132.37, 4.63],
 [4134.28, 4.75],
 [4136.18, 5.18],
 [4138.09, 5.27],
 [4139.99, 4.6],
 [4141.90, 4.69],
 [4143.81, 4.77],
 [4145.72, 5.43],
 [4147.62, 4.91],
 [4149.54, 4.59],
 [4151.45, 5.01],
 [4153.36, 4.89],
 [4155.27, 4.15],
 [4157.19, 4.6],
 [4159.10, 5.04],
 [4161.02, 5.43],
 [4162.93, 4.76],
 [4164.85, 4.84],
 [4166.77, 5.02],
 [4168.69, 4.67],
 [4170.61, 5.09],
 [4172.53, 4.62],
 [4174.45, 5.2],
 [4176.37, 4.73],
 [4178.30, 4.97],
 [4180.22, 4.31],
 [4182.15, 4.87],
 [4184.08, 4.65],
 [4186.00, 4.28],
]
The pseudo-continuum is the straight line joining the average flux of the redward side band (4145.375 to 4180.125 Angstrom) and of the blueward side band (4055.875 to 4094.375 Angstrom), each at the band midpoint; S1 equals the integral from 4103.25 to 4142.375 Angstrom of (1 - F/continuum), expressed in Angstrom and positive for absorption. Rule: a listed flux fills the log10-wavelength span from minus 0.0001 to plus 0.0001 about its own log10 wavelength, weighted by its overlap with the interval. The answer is 2.4 Angstrom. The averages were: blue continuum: 4.91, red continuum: 4.86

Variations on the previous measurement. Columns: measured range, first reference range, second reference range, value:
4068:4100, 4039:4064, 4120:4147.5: 3.7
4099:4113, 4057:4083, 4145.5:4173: 2.0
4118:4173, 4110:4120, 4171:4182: -2.1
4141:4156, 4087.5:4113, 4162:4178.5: -0.5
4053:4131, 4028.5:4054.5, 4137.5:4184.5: 7.3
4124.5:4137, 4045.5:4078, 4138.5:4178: 0.5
